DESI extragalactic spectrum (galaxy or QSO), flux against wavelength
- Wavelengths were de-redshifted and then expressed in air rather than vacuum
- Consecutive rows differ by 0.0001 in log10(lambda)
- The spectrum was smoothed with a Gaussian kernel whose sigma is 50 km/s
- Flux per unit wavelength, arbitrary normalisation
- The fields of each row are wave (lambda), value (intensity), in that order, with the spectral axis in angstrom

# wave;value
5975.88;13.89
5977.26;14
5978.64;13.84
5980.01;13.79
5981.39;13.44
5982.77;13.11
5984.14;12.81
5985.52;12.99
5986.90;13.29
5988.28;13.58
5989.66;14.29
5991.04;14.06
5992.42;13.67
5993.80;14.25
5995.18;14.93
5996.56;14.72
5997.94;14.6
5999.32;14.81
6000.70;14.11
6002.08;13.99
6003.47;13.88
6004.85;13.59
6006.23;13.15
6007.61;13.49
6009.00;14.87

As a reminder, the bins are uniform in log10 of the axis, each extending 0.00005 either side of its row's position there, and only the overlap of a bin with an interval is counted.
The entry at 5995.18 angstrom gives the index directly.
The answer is 14.93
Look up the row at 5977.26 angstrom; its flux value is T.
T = 14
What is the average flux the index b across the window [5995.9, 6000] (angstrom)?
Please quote 14.7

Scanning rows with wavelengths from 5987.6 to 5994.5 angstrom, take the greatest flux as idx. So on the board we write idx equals 14.29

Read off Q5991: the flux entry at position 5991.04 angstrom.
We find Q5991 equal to 14.06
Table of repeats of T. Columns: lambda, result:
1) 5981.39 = 13.44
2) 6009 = 14.87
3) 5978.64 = 13.84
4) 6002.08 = 13.99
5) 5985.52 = 12.99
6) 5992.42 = 13.67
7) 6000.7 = 14.11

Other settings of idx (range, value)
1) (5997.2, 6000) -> 14.81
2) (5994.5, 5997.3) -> 14.93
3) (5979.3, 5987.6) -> 13.79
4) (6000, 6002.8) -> 14.11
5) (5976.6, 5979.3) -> 14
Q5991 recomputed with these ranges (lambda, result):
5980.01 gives 13.79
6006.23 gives 13.15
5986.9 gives 13.29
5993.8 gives 14.25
